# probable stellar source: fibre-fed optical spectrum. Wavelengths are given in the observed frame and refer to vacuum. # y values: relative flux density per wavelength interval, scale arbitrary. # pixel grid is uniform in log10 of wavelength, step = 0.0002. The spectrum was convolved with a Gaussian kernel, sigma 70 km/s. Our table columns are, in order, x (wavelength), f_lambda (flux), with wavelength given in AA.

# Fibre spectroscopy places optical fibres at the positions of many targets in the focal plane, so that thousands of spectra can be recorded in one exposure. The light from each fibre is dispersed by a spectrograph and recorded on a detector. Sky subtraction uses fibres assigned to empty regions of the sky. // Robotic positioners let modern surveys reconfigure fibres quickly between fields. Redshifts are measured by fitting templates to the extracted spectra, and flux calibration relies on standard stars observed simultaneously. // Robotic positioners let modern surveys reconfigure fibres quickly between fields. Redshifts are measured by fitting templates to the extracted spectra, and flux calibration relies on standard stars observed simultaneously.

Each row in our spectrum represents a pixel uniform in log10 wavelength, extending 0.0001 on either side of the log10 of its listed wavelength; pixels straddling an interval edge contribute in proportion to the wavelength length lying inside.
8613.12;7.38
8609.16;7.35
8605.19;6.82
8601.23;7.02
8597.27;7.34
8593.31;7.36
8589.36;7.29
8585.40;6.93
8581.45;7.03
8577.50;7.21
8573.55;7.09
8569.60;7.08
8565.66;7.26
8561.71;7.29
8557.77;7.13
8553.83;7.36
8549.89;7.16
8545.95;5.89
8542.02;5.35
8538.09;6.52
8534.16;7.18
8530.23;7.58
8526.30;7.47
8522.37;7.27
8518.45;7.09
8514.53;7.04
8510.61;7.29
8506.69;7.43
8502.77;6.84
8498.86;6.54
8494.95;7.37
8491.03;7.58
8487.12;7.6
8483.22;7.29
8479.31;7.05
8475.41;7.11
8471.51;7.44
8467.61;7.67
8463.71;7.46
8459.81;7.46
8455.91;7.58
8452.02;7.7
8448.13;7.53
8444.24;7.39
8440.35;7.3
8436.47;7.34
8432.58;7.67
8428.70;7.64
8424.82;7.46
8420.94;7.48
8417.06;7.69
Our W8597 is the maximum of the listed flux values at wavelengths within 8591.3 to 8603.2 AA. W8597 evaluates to 7.36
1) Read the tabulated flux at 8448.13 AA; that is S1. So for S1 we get 7.53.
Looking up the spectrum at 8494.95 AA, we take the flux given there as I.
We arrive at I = 7.37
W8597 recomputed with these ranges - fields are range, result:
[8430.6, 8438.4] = 7.67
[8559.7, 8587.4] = 7.29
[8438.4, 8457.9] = 7.7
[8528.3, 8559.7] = 7.58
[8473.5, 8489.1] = 7.6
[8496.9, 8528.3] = 7.47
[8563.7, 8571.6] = 7.26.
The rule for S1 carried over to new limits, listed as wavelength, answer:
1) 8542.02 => 5.35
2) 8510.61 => 7.29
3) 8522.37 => 7.27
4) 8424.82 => 7.46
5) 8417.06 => 7.69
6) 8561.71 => 7.29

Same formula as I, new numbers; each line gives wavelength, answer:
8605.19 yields 6.82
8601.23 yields 7.02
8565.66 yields 7.26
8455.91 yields 7.58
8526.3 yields 7.47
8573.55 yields 7.09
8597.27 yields 7.34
